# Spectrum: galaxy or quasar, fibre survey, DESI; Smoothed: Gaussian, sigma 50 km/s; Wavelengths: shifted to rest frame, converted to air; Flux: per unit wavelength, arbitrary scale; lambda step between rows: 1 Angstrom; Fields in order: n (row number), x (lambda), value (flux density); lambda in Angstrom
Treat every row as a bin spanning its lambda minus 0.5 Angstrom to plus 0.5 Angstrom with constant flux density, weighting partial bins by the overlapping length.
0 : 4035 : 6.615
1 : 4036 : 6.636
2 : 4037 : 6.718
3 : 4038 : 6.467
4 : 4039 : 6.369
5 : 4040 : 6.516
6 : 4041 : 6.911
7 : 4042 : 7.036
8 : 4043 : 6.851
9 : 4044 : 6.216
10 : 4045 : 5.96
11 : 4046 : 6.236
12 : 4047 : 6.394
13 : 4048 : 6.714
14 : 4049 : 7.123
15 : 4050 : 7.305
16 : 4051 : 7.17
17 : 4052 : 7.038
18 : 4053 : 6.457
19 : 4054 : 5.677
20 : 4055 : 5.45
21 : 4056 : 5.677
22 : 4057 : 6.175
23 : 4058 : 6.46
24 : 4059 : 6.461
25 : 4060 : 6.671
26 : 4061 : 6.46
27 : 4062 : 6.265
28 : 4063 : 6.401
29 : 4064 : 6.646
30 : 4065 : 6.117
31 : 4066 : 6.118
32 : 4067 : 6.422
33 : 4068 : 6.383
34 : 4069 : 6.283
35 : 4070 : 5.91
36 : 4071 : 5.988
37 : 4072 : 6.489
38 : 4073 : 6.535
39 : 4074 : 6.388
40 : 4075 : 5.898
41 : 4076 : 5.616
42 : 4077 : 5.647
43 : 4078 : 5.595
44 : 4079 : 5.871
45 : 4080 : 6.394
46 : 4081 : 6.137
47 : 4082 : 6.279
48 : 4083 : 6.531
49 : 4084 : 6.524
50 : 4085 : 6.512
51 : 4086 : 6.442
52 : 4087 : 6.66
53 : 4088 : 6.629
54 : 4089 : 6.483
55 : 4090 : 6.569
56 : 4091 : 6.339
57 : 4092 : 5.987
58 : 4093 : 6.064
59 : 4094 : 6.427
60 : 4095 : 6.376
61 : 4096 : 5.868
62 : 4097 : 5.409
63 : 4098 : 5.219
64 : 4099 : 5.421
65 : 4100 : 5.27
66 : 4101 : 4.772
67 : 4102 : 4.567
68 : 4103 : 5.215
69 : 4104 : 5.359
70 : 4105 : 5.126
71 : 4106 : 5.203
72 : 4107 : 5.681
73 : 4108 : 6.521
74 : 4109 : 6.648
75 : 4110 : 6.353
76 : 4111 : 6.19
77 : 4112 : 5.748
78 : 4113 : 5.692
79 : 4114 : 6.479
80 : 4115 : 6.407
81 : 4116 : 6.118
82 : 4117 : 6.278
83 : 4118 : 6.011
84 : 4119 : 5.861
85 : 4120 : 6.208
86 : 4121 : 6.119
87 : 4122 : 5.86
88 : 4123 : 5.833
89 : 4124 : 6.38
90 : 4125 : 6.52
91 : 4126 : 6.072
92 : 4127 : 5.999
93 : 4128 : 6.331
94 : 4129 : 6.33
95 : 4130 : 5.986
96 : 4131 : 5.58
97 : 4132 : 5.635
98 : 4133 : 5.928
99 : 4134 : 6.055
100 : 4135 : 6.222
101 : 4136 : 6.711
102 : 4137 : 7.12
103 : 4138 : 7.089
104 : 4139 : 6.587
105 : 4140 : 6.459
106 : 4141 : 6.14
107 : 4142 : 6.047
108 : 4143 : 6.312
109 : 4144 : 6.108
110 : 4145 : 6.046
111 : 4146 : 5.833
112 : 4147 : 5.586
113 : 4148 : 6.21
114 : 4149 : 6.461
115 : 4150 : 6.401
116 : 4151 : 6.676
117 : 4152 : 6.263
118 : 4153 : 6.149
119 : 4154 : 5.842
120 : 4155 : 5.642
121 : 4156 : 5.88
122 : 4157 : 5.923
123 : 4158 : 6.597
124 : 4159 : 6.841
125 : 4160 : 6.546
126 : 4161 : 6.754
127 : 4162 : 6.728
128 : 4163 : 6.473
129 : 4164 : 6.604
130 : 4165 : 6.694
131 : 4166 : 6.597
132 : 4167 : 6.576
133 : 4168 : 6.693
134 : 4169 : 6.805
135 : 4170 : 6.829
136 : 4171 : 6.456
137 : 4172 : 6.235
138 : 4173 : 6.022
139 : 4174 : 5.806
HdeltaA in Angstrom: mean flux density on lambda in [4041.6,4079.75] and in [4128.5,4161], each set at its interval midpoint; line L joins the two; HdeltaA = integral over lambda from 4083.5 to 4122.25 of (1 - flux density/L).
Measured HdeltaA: 1.9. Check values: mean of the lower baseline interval 6.32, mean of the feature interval 5.97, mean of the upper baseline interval 6.23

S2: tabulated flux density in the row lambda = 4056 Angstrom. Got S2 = 5.677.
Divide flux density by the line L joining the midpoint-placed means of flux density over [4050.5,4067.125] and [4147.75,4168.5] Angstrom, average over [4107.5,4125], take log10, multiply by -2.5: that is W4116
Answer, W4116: 0.036 mag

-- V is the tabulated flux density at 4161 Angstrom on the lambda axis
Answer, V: 6.754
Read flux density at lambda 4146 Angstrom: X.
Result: 5.833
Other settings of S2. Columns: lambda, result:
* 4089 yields 6.483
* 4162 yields 6.728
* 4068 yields 6.383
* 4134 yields 6.055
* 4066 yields 6.118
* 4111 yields 6.19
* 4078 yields 5.595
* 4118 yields 6.011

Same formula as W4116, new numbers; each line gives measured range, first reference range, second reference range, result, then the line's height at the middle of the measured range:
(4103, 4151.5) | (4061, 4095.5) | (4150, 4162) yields 0.029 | 6.29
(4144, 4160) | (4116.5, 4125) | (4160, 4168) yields 0.054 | 6.48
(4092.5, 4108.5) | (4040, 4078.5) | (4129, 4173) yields 0.148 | 6.34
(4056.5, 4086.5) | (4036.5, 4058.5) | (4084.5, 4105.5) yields -0.016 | 6.17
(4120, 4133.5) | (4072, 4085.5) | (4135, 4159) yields 0.034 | 6.24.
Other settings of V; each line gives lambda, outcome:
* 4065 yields 6.117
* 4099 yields 5.421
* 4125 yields 6.52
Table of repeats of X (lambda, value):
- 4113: 5.692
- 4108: 6.521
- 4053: 6.457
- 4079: 5.871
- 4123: 5.833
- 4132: 5.635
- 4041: 6.911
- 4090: 6.569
